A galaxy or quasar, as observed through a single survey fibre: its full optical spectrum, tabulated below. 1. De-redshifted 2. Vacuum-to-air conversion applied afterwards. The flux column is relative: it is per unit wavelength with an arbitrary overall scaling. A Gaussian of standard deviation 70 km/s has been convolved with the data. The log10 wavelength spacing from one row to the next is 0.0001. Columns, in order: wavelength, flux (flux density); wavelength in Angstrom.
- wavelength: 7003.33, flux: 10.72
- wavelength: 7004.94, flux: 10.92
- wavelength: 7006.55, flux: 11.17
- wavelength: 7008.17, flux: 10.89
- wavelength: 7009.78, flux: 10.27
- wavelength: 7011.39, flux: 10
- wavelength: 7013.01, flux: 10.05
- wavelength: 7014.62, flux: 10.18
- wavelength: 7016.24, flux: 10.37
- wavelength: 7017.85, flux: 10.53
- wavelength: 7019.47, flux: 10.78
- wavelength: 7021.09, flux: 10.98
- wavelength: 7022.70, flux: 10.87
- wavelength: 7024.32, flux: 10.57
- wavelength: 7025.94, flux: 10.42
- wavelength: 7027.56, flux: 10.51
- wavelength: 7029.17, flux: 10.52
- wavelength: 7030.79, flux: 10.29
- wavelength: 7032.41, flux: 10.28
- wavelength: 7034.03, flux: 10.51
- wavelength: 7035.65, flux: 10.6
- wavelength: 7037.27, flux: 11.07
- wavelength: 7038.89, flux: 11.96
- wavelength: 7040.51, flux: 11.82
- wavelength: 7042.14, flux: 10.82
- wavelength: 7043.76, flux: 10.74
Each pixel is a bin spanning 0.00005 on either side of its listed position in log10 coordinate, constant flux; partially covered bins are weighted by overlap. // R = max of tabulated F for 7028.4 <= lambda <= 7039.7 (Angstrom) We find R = 11.96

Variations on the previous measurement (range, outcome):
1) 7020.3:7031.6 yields 10.98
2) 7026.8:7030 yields 10.52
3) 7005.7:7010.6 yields 11.17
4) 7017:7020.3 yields 10.78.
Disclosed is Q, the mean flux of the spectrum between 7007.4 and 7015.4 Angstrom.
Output 10.3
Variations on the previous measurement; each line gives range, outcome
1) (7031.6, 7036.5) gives 10.5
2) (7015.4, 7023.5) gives 10.7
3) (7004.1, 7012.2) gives 10.7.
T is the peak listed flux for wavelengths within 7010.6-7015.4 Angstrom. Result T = 10.18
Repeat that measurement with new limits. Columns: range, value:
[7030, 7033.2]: 10.29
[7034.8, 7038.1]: 11.07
